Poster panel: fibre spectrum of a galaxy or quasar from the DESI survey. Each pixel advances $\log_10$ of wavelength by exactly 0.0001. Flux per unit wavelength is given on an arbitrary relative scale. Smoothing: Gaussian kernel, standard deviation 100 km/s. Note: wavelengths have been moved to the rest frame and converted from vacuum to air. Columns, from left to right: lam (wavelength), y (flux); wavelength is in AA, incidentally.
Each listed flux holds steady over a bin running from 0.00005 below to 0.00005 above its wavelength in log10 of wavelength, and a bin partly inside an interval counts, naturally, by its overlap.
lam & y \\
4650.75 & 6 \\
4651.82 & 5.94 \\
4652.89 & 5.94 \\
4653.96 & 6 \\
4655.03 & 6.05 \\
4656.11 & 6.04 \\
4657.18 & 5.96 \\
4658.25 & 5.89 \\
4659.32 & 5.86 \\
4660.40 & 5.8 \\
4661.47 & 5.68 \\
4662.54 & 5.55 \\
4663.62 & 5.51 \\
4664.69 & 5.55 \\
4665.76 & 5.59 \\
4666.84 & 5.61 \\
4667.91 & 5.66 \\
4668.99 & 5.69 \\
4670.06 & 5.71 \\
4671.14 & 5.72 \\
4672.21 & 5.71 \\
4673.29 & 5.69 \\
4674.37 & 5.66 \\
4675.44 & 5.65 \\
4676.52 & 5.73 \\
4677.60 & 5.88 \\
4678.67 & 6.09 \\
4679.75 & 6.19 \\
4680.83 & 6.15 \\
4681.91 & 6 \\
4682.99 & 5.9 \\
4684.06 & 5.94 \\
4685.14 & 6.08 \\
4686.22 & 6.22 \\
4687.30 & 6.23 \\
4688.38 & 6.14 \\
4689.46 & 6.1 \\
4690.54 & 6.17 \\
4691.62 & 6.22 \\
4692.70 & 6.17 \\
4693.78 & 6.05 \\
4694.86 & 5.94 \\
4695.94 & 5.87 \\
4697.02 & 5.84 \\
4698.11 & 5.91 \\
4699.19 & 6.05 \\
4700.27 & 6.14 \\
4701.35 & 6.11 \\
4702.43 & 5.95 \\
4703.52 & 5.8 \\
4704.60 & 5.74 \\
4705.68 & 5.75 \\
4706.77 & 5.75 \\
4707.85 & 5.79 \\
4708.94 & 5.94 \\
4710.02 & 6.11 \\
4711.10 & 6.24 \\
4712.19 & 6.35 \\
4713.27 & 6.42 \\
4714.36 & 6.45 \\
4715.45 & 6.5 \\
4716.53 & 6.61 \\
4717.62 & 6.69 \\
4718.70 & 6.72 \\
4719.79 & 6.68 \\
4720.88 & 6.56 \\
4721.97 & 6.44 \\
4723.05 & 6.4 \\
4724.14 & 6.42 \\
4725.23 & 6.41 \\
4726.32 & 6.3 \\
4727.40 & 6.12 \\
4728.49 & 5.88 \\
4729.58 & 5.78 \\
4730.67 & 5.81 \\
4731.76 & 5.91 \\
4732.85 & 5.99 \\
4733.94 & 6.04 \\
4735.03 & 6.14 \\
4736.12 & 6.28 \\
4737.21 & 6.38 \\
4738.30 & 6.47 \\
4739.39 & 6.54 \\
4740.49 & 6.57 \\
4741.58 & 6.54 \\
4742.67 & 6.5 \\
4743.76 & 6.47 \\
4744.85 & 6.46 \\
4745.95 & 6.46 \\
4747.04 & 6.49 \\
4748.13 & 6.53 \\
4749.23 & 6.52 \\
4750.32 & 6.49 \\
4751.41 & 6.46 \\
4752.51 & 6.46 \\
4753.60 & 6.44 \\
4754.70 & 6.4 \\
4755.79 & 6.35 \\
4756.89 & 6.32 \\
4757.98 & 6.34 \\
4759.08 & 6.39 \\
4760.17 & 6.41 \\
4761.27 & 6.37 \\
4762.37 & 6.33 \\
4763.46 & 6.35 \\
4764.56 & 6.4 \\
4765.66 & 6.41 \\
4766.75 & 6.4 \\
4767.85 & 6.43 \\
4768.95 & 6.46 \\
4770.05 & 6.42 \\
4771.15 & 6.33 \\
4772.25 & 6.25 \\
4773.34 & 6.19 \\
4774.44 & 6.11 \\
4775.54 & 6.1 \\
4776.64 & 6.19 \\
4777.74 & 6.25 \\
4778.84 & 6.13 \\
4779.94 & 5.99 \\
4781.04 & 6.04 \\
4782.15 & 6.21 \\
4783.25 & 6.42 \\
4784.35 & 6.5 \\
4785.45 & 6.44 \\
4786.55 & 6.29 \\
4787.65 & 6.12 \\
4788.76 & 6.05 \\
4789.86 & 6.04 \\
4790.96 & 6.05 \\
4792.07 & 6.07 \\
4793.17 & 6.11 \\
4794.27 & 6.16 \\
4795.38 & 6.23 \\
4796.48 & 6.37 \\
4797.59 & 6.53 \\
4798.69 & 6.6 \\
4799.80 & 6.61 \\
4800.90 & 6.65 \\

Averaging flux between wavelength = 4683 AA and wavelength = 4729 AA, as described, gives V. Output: 6.17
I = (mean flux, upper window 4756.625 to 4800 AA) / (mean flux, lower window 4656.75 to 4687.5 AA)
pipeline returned 1.08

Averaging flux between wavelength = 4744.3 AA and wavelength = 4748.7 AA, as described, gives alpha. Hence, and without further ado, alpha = 6.48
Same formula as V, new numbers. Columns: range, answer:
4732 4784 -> 6.34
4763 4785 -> 6.28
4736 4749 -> 6.48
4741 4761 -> 6.45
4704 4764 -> 6.31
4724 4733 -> 6.06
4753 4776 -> 6.35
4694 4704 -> 5.96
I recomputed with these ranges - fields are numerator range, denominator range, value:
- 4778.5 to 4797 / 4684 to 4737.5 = 1.01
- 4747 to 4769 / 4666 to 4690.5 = 1.09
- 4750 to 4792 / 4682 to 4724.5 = 1.02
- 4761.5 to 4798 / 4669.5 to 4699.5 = 1.05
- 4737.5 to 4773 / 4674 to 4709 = 1.08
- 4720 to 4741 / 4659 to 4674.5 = 1.10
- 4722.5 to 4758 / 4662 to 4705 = 1.07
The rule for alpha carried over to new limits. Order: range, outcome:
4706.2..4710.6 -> 5.9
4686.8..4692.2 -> 6.17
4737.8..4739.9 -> 6.51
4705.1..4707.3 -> 5.74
